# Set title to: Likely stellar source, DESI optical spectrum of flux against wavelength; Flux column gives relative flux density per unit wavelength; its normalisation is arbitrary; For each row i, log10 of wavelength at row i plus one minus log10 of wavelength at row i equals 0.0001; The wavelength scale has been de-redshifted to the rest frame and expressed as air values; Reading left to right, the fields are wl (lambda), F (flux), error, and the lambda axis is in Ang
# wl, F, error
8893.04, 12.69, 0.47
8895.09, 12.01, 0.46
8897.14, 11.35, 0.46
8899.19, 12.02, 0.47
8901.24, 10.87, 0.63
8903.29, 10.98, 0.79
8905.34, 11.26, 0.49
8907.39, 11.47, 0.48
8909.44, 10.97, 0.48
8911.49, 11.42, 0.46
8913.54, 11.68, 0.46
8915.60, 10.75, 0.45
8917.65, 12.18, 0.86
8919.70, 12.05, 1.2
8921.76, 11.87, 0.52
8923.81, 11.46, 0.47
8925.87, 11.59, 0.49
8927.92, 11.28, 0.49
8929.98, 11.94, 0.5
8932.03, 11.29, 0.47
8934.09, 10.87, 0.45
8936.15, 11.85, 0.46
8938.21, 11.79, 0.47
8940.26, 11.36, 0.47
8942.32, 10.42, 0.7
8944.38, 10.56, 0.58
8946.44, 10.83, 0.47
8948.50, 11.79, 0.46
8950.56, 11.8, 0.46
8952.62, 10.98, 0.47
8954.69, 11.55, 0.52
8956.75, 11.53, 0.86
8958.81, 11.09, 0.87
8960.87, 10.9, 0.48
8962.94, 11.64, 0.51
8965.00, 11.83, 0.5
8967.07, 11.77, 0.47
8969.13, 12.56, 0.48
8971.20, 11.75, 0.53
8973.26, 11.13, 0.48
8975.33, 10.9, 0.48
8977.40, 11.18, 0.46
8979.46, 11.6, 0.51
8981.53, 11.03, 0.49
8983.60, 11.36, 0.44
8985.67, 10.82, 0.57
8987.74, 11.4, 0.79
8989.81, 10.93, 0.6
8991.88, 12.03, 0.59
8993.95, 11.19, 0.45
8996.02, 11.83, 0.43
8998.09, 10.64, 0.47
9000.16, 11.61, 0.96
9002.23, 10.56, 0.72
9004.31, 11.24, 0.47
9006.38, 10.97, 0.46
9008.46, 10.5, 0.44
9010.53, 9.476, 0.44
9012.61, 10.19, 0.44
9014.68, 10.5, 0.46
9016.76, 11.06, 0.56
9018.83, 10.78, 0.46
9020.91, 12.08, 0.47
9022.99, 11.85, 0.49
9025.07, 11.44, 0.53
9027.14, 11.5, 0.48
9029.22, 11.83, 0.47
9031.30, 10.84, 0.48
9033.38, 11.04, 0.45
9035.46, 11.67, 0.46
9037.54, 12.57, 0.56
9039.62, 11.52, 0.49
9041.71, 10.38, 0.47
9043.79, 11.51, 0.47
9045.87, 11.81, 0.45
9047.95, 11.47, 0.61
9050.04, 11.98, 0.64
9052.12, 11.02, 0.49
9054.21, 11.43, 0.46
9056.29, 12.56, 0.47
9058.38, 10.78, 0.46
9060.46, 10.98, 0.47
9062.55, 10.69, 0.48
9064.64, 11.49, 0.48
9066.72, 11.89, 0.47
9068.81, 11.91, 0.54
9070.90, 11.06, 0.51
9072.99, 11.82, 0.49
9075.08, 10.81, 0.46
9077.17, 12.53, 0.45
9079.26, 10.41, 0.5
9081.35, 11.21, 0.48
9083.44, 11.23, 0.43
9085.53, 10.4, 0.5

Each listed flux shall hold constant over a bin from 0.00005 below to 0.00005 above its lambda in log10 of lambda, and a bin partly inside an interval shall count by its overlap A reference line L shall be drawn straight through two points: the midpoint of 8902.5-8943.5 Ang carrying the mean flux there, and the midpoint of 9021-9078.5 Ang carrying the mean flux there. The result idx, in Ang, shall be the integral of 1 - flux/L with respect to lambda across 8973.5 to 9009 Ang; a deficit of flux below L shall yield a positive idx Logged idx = 0.9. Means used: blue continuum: 11.4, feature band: 11.2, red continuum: 11.5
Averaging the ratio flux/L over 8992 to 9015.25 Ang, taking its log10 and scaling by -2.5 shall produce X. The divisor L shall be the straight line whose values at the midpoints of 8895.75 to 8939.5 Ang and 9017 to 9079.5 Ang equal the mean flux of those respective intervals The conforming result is 0.06 mag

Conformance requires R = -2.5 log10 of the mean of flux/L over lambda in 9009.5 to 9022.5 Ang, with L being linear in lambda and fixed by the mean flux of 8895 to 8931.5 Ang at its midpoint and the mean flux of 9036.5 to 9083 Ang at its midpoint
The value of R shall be 0.071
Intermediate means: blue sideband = 11.5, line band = 10.7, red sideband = 11.4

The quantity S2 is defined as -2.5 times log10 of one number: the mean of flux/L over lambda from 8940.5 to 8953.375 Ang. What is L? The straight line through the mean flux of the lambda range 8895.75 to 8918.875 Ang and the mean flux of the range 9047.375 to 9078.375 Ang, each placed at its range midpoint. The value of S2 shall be 0.03 mag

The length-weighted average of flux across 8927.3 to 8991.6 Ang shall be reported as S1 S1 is 11.4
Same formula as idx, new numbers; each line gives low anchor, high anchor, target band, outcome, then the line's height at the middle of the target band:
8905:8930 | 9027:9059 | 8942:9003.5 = 1.05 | 11.5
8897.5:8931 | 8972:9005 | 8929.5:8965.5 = 0.15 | 11.4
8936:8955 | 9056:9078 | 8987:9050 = 0.83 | 11.4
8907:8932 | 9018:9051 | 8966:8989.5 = 0.28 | 11.5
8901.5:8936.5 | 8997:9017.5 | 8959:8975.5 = -0.82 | 11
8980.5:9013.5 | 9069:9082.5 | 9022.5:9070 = -1.14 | 11.2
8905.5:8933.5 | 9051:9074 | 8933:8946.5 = 0.45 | 11.5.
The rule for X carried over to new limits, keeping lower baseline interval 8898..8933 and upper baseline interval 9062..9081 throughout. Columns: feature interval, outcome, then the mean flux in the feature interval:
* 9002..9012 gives 0.09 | 10.5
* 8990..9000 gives 0.00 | 11.4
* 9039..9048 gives 0.01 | 11.3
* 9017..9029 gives -0.01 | 11.5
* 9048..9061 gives -0.01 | 11.5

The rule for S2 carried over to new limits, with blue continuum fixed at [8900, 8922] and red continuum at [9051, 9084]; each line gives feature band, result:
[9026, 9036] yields 0.00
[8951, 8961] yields 0.01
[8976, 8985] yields 0.01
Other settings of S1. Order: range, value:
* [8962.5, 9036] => 11.2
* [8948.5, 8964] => 11.4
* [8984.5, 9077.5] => 11.3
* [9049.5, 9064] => 11.3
